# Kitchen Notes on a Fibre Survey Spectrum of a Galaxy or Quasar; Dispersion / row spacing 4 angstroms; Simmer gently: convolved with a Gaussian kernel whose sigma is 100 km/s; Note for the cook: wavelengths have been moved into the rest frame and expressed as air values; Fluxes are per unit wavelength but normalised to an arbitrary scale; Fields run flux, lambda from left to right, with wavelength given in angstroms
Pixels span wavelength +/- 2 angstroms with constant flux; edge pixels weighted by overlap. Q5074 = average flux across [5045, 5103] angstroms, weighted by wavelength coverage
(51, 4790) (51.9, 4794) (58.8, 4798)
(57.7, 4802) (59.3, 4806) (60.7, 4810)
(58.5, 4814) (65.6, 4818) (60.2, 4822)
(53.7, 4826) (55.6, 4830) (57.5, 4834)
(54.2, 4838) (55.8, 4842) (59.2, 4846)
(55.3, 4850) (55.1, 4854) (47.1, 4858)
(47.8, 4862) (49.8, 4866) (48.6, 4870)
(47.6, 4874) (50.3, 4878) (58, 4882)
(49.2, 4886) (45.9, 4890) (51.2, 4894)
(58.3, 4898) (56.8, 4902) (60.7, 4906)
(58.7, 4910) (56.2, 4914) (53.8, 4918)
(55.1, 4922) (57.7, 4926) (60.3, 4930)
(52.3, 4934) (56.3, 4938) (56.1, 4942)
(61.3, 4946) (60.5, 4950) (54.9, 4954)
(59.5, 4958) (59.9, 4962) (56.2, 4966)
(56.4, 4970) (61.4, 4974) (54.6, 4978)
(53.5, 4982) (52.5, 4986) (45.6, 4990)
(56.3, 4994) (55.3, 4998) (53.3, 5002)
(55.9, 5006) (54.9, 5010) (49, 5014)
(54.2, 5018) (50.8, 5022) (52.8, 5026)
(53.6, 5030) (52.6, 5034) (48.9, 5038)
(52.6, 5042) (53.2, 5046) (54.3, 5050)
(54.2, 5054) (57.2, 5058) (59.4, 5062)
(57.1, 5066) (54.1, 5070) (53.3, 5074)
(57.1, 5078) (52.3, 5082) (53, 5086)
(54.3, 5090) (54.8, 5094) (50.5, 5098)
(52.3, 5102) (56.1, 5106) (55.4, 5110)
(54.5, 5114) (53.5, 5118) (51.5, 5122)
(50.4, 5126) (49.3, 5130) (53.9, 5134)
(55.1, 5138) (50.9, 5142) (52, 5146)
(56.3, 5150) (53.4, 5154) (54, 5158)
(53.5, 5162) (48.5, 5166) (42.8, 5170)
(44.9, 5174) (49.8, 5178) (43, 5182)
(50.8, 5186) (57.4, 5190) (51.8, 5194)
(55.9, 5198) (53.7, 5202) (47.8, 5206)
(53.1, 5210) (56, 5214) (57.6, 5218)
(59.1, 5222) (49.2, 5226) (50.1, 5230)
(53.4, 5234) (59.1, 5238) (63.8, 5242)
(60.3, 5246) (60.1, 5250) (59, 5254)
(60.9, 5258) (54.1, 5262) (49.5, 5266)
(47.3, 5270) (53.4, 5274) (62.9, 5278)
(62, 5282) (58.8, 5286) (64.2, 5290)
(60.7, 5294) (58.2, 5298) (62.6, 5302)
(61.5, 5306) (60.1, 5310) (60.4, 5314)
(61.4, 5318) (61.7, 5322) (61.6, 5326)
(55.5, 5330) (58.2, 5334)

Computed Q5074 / 54.5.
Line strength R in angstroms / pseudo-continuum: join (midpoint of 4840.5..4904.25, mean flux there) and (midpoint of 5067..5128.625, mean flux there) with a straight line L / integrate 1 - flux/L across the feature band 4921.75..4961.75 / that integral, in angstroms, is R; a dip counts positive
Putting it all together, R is -3.8 angstroms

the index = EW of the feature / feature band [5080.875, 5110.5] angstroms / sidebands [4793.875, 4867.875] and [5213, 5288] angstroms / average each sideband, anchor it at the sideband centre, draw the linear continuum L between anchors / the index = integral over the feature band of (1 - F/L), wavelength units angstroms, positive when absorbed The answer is 1.54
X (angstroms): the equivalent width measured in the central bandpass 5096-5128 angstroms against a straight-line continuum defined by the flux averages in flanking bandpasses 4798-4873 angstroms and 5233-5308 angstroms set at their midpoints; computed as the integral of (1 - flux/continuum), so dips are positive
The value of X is 2.5 angstroms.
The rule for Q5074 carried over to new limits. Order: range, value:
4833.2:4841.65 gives 55.6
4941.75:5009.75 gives 56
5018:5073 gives 53.9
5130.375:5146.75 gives 52.7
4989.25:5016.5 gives 53.3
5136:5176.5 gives 51.1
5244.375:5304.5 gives 58.3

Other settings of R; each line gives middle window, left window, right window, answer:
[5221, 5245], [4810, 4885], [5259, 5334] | 0.9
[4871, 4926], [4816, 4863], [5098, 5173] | 1.0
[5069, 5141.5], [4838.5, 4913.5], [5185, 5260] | 2.1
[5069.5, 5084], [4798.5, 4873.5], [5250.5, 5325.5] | 0.8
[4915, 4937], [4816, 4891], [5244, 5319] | -0.6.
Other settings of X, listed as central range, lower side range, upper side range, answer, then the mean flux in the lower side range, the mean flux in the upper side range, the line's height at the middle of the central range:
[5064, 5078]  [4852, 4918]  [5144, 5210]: -1.0 angstroms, 52.6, 51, 51.6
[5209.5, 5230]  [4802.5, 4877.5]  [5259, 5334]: 1.2 angstroms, 55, 58.7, 58.1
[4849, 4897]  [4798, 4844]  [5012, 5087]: 5.5 angstroms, 58.1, 53.7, 57.1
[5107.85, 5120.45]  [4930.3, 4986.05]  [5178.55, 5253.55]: 0.3 angstroms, 57.1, 54.6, 55.6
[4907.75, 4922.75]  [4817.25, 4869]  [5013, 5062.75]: -0.5 angstroms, 54.8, 53.2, 54.2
